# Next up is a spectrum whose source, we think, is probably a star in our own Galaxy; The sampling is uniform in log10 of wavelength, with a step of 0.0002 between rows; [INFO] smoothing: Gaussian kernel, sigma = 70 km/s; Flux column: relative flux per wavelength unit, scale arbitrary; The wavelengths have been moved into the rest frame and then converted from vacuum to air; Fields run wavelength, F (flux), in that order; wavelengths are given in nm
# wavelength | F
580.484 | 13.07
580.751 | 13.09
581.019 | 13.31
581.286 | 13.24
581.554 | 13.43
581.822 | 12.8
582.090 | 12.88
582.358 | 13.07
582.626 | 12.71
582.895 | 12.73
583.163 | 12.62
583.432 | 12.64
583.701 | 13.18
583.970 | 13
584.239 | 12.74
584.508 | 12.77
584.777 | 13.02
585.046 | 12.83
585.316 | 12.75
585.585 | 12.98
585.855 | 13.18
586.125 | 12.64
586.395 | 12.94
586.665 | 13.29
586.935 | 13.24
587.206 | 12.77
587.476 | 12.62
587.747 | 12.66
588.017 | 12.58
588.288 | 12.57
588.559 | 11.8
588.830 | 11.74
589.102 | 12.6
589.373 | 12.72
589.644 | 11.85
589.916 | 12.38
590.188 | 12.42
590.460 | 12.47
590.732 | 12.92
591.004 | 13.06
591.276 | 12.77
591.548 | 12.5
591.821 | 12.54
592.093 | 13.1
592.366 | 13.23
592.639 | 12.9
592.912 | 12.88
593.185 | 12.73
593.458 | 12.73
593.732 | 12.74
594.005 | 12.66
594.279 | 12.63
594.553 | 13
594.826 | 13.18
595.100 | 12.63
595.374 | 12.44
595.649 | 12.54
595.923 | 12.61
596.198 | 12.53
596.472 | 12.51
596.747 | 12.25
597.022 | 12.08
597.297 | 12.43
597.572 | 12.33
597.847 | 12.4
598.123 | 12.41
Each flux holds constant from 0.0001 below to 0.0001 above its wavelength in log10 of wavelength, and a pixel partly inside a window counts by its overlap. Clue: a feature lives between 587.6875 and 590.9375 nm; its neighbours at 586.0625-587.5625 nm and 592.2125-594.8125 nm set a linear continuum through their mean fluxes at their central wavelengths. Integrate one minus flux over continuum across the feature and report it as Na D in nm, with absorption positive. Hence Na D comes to 0.128 nm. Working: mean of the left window 12.9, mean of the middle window 12.4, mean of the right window 12.9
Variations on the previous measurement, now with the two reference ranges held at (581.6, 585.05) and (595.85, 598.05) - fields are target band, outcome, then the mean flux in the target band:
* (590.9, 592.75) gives -0.04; 12.9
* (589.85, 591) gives 0.00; 12.6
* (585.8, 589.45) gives 0.02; 12.7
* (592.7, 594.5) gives -0.04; 12.7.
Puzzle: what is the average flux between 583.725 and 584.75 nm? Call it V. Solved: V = 12.9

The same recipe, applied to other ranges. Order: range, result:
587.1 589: 12.4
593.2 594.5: 12.7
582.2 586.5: 12.9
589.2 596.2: 12.7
